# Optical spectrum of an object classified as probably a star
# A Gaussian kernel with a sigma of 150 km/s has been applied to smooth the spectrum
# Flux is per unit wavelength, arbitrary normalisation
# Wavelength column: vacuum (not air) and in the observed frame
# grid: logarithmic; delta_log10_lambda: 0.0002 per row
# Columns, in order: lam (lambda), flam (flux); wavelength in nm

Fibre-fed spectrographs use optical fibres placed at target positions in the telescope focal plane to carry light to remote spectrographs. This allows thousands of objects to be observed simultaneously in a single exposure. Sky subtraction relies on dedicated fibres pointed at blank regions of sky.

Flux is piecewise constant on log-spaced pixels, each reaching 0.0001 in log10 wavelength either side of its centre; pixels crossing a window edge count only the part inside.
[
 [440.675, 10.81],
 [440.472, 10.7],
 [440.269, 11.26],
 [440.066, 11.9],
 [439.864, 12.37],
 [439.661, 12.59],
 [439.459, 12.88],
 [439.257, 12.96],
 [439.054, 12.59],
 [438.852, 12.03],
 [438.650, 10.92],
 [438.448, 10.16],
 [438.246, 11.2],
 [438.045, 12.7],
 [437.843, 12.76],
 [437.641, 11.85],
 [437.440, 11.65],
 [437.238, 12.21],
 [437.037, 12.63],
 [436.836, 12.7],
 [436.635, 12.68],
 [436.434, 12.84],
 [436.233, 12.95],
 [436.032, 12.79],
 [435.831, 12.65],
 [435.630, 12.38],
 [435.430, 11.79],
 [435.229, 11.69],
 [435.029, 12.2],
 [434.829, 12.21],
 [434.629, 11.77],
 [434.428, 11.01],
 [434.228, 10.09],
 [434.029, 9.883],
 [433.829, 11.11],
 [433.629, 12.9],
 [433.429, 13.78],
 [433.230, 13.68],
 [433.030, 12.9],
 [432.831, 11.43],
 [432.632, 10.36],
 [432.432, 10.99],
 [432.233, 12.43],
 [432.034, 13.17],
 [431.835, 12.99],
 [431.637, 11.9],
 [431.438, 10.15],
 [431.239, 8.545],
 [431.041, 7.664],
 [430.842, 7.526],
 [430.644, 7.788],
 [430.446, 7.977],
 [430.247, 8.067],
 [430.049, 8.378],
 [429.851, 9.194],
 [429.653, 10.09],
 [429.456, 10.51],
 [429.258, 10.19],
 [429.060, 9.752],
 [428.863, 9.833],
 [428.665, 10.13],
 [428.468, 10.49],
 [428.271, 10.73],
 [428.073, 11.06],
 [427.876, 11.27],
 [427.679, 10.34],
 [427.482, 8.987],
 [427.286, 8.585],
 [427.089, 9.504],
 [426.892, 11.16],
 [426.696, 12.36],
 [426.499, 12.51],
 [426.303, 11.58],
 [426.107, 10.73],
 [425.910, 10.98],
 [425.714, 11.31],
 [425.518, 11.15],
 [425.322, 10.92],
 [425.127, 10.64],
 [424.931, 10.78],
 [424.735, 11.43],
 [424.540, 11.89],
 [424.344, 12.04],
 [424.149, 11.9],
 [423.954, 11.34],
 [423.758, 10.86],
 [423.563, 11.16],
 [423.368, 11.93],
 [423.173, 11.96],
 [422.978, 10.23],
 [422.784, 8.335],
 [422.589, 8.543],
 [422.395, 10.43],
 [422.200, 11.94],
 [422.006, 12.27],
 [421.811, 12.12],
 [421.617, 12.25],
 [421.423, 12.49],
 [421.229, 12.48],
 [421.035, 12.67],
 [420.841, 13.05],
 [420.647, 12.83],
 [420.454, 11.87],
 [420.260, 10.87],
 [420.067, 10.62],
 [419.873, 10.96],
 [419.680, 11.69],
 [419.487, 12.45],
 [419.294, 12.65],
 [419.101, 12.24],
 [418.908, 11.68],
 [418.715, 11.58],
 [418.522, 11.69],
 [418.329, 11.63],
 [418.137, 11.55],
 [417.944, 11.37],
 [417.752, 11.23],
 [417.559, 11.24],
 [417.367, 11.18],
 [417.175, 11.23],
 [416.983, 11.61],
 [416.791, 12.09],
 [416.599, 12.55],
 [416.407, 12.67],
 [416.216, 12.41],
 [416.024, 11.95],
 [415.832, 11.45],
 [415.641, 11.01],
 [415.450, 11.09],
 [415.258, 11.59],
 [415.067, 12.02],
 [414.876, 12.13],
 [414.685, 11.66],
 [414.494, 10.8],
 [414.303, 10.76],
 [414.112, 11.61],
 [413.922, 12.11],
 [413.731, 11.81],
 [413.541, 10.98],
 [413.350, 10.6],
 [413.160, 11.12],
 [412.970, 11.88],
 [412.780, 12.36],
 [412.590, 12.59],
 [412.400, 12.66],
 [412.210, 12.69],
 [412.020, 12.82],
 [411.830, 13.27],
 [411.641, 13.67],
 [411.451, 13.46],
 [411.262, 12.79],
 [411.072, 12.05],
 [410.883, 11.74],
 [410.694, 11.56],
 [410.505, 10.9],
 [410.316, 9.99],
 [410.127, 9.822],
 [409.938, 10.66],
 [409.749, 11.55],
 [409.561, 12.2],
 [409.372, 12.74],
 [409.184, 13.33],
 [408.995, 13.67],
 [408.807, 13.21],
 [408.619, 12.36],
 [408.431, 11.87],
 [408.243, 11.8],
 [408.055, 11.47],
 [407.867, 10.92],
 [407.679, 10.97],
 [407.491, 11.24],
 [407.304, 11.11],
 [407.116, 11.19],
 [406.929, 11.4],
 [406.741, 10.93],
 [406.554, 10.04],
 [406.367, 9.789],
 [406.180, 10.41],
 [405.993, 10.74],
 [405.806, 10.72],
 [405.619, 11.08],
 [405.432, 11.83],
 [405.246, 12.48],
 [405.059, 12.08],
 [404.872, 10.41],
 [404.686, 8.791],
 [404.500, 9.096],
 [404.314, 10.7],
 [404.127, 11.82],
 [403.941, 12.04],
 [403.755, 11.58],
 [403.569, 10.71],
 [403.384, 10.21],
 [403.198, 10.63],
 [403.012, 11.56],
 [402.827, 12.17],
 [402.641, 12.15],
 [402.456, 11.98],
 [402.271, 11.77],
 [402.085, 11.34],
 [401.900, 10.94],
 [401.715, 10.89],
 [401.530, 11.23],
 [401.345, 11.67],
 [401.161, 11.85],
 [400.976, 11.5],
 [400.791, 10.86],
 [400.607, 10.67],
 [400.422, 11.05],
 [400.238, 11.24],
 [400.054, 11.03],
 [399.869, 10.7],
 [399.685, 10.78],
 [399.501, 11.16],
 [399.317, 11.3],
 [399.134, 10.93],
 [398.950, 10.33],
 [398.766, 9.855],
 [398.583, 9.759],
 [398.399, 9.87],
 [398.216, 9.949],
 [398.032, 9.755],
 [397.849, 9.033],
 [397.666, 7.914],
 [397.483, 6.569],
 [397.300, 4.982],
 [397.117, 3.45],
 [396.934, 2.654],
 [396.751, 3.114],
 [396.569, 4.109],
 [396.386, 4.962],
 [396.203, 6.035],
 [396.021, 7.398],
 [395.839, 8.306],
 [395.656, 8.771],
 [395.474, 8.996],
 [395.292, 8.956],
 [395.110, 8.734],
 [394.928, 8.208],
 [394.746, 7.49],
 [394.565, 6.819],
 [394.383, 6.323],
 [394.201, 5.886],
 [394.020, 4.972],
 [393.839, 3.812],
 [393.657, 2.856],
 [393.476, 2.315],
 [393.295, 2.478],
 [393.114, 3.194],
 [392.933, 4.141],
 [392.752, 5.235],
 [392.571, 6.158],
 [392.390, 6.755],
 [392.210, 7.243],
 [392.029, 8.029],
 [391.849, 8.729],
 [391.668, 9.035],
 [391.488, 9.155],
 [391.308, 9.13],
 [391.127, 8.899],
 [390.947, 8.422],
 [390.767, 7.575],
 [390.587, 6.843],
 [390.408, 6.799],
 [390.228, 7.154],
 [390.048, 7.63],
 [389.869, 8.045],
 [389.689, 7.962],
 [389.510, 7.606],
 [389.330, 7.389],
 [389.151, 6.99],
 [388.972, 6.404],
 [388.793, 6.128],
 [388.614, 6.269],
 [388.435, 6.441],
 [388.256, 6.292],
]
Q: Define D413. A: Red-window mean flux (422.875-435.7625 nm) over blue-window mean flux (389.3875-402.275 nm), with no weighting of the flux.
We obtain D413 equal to 1.36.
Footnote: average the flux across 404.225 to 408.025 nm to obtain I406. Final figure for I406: 10.8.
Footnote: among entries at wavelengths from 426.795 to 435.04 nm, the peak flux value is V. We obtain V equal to 13.78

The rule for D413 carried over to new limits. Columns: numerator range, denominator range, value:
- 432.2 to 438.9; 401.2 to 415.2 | 1.04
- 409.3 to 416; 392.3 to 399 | 1.82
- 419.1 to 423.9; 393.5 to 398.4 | 1.76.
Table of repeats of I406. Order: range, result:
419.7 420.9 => 11.7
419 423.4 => 11.6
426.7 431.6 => 9.58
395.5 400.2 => 8.16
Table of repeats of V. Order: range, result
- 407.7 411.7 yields 13.67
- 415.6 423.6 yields 13.05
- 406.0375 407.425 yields 11.4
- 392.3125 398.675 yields 9.949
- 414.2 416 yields 12.13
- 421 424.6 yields 12.67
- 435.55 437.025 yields 12.95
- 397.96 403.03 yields 12.17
